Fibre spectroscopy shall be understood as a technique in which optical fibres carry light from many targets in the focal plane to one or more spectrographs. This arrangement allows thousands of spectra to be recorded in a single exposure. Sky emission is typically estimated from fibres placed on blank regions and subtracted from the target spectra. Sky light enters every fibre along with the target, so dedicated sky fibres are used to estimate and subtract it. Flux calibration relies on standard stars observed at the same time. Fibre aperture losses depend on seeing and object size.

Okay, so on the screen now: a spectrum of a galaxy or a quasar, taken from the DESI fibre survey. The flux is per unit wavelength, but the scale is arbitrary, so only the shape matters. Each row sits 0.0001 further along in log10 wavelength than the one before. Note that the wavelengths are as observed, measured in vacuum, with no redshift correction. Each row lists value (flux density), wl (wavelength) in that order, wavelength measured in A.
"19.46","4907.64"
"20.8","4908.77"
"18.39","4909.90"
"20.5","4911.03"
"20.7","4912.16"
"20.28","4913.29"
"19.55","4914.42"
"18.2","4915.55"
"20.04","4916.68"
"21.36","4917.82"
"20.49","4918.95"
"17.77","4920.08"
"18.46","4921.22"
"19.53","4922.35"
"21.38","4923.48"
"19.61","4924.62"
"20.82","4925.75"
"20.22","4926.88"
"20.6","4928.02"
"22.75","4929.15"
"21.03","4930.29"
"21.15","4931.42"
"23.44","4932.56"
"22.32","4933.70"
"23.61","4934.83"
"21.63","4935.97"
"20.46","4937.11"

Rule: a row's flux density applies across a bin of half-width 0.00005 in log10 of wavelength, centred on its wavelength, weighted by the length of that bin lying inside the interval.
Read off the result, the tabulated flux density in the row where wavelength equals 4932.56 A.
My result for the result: 23.44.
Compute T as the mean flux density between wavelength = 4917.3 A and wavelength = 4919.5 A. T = 20.9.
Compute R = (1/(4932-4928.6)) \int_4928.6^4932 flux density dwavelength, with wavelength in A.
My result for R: 21.6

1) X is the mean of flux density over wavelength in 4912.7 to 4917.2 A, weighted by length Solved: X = 19.5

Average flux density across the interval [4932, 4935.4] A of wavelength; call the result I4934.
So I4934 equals 23.1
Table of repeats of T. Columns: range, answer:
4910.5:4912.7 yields 20.6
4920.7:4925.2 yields 19.8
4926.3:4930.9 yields 21.2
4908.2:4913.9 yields 20.1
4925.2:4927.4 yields 20.6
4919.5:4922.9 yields 18.6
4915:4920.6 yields 19.6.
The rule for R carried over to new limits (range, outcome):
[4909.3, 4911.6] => 19.5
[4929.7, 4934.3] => 22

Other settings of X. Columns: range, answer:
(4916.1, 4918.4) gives 20.7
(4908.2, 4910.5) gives 19.6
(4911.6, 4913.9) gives 20.5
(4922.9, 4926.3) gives 20.6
